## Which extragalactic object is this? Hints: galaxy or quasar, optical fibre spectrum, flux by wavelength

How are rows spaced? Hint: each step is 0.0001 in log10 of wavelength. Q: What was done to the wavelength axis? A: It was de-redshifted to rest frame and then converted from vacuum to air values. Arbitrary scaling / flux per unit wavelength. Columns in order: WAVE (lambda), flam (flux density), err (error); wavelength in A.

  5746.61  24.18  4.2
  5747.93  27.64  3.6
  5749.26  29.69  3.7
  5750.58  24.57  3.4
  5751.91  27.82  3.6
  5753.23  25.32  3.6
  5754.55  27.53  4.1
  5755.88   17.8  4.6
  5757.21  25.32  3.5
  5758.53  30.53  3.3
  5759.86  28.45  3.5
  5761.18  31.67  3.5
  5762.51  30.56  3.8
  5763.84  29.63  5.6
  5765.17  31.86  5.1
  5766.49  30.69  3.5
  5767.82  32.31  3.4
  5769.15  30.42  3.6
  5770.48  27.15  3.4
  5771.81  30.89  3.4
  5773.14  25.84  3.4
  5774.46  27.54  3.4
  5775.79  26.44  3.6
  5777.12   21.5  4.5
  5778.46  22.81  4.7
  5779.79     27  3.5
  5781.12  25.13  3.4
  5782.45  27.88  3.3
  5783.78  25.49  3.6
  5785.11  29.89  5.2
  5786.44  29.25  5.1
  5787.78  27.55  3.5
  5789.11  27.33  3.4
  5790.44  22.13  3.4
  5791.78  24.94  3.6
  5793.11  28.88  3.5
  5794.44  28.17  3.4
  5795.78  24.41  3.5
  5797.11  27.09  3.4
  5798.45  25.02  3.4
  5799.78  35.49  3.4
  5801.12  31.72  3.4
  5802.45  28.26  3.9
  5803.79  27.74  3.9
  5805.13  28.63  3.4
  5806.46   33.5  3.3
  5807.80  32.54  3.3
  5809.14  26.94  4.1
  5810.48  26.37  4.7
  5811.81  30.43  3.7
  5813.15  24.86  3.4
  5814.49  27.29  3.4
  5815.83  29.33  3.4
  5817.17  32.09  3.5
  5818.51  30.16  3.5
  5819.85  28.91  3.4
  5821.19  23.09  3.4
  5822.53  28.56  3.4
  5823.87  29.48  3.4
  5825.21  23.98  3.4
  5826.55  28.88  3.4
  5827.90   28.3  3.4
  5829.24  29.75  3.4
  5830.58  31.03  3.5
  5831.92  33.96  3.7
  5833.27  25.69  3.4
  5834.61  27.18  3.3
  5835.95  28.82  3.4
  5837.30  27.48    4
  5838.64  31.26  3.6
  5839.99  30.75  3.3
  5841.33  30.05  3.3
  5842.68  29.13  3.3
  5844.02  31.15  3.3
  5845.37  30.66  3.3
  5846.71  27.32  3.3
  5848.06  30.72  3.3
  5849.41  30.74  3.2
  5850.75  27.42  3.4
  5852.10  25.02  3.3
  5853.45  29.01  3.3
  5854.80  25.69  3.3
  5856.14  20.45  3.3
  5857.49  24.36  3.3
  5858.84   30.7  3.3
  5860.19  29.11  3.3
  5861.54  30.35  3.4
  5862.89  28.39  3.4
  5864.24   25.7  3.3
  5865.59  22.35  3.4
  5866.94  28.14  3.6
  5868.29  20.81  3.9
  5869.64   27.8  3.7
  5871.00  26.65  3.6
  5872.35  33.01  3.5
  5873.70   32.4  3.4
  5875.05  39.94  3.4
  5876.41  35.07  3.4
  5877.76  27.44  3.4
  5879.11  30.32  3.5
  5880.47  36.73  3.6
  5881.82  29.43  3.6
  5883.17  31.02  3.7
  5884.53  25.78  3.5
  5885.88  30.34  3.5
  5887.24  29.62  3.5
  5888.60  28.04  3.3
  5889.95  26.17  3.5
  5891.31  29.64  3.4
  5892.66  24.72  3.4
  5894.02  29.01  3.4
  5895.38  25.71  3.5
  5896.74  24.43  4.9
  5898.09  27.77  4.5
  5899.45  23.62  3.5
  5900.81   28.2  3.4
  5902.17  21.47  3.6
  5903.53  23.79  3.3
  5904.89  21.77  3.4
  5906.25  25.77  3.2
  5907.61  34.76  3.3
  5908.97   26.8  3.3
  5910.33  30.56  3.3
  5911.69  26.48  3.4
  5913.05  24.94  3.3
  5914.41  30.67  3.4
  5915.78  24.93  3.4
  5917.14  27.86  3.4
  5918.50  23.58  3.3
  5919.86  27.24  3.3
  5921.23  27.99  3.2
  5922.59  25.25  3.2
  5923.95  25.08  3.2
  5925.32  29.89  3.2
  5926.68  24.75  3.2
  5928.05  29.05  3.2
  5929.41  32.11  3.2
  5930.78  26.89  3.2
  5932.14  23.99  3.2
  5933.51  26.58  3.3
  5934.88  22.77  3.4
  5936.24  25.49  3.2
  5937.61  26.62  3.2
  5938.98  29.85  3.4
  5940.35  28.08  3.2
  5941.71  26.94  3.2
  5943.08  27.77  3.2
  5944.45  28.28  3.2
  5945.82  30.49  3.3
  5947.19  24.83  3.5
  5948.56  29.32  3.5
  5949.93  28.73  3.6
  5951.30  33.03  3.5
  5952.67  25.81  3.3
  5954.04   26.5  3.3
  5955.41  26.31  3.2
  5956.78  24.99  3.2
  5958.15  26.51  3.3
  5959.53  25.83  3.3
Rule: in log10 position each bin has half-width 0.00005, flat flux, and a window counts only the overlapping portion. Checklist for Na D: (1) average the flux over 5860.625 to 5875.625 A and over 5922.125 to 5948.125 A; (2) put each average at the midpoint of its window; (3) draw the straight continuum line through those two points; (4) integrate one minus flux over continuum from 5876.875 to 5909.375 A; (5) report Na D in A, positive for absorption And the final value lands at 0.5 A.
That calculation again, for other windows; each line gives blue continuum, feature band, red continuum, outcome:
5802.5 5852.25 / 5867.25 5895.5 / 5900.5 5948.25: -1.78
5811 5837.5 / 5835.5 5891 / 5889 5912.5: -2.93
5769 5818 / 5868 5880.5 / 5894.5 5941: -1.86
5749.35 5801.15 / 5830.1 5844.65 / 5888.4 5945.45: -1.31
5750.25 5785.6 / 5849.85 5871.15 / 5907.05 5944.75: 0.75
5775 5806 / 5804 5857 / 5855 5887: -1.12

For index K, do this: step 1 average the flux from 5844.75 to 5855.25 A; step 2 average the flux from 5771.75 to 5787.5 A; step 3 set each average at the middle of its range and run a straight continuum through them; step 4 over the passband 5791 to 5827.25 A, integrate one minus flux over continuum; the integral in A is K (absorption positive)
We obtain -1.5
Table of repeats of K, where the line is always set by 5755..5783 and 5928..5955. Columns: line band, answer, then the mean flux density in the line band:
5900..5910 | 0.51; 26.2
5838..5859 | -0.53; 28.3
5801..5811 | -0.62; 29.4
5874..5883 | -1.75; 33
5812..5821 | -0.29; 28.5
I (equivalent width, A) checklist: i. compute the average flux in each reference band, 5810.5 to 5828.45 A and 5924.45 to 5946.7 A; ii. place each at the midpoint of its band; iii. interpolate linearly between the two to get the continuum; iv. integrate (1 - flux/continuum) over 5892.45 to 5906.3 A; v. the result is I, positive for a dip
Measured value 1.3 A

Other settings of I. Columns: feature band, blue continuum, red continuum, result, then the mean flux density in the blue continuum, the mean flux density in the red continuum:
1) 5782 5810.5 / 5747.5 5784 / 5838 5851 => 0.29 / 27.5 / 30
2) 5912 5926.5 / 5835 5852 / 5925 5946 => 0.55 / 29.4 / 27.4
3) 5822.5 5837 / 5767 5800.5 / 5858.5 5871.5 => -0.87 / 27.2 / 26.9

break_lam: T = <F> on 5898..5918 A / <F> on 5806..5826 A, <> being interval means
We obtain 0.93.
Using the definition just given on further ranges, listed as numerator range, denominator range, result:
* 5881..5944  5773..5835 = 0.97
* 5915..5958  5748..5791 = 0.99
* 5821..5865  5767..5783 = 1.05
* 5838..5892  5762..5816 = 1.03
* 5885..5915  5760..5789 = 0.96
